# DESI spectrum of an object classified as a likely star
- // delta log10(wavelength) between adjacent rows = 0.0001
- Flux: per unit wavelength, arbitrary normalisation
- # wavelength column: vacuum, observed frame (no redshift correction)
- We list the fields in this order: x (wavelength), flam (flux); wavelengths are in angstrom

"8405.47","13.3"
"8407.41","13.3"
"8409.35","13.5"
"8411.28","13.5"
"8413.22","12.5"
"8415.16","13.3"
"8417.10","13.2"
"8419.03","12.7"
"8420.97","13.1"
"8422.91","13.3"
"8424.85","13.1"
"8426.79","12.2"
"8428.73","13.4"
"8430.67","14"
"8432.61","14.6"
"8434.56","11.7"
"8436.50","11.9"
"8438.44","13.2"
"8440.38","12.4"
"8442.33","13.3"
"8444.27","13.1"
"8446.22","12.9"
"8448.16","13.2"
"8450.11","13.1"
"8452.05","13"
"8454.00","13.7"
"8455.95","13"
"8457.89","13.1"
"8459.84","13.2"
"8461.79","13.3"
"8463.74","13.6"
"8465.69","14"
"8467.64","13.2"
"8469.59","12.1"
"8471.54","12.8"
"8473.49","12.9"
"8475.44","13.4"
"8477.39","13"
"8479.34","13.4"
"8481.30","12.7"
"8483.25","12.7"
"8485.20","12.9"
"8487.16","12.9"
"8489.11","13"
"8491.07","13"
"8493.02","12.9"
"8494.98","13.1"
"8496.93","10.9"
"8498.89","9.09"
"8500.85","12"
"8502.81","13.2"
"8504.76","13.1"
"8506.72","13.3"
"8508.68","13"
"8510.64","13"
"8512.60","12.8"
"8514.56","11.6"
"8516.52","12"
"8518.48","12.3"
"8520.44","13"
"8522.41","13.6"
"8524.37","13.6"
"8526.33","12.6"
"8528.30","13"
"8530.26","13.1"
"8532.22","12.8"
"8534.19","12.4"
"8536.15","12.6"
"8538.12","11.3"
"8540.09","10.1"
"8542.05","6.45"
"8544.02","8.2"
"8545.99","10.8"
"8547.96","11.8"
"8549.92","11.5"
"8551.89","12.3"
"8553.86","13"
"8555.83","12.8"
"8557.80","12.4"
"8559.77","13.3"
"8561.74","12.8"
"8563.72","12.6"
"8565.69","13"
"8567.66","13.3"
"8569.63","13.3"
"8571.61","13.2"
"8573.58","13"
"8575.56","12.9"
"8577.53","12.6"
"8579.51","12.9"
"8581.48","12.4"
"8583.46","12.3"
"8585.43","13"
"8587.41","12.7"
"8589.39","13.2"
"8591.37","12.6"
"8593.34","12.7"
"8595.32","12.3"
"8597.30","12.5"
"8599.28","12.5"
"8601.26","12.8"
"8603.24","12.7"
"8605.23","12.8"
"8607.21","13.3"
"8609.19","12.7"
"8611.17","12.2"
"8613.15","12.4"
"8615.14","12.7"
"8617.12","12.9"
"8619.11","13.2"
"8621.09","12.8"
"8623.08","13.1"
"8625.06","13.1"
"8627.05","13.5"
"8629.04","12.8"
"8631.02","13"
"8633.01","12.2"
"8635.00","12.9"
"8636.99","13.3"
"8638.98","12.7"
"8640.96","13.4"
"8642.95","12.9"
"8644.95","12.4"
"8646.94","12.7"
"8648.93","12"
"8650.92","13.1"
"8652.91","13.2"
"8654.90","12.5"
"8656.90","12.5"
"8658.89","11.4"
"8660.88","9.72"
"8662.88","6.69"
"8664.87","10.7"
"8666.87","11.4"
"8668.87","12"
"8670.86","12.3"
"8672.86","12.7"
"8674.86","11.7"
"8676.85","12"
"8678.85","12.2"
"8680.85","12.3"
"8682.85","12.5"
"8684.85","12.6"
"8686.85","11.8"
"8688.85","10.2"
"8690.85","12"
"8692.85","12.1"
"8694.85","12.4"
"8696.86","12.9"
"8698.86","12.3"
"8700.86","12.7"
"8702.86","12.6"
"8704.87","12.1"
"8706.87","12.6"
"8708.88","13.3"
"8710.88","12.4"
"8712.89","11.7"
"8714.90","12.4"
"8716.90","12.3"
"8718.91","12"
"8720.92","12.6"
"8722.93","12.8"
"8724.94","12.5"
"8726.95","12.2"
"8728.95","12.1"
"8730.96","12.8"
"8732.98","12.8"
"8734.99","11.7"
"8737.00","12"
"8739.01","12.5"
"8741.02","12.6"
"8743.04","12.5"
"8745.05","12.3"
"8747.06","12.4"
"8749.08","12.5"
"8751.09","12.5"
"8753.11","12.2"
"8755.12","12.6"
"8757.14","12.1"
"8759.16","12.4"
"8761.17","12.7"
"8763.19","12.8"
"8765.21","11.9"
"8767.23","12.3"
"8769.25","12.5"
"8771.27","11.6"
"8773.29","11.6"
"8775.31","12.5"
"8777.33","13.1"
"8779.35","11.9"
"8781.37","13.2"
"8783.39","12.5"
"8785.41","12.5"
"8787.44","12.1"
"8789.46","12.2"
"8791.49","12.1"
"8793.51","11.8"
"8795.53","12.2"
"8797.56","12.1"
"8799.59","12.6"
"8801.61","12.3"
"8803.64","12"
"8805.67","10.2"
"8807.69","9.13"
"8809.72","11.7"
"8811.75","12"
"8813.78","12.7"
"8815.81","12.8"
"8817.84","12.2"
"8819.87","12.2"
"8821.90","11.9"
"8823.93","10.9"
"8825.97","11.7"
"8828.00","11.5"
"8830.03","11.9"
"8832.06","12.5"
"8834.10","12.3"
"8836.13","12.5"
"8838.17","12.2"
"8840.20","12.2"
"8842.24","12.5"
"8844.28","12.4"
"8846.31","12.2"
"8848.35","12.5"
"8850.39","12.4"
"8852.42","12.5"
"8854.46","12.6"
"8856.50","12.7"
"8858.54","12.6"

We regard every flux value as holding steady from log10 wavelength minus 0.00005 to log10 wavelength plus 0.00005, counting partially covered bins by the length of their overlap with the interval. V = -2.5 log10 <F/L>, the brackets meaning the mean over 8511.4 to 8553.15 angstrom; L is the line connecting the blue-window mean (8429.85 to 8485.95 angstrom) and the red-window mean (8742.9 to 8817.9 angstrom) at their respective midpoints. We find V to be 0.09 mag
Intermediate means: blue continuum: 13.1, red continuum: 12.2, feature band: 11.8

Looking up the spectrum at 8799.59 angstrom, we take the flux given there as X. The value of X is 12.6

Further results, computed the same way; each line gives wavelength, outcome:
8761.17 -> 12.7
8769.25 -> 12.5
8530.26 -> 13.1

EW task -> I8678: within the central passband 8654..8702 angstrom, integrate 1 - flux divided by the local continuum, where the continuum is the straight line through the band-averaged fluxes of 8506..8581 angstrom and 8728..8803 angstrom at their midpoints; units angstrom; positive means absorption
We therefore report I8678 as 2.31 angstrom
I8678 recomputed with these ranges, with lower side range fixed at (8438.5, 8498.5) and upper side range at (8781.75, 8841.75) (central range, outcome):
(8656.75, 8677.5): 2.1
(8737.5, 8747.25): -0.2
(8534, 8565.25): 2.9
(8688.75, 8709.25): -0.1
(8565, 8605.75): -0.5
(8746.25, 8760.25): -0.3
